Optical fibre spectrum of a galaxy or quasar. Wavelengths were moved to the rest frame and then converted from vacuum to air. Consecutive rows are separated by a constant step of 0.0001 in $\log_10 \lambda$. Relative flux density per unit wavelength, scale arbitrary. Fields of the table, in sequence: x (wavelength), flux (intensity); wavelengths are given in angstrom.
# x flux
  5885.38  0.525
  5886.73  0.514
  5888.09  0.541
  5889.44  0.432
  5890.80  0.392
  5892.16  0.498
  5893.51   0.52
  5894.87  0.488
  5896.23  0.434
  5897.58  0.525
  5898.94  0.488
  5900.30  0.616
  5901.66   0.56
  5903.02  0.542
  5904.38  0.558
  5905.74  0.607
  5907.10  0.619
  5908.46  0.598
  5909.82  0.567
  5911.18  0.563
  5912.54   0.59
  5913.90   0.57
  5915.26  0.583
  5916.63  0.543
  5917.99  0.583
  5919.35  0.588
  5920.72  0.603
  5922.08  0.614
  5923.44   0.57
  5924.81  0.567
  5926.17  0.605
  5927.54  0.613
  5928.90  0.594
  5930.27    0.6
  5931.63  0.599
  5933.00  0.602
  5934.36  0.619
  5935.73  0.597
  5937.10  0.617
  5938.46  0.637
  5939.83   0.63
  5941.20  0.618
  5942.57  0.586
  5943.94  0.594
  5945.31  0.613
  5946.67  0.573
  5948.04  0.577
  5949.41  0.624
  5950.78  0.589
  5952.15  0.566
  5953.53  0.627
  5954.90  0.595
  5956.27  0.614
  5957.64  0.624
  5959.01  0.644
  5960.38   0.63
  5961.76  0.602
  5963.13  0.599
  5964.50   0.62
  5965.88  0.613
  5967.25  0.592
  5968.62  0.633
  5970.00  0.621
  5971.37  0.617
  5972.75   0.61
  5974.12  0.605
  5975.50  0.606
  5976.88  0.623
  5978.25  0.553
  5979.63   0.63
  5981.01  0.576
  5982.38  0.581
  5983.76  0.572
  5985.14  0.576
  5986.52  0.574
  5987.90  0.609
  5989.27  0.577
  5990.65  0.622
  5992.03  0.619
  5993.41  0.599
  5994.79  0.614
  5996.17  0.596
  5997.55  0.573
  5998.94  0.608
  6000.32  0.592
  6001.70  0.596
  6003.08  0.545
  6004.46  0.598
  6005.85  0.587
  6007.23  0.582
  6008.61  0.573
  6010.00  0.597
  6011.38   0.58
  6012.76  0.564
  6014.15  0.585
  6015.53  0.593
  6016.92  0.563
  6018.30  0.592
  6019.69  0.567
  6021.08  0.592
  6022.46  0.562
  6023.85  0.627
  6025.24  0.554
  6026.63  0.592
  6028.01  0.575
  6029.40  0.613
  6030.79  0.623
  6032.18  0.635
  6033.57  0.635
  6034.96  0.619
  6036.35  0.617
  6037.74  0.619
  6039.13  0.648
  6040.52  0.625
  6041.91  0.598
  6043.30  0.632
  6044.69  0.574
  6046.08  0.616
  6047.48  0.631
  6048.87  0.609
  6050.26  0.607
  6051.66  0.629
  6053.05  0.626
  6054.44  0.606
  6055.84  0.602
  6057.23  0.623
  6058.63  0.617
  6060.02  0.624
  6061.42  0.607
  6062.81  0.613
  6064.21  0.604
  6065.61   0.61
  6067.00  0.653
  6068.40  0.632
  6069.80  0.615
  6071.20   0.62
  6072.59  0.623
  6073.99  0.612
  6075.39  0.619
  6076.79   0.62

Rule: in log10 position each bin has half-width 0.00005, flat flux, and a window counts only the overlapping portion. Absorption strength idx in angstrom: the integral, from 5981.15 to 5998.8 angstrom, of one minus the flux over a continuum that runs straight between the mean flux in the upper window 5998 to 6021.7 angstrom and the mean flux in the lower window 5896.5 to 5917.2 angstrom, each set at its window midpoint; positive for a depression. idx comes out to -0.4 angstrom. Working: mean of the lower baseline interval 0.566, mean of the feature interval 0.593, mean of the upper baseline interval 0.583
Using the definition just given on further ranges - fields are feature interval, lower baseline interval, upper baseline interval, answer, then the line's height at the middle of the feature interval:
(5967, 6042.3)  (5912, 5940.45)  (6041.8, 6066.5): 1.22 angstrom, 0.607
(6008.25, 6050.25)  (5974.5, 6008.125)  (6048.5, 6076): 0.35 angstrom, 0.606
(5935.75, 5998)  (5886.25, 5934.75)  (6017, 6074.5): -2.52 angstrom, 0.58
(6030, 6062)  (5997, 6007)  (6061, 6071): -0.51 angstrom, 0.609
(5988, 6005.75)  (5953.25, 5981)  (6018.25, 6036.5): 0.31 angstrom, 0.606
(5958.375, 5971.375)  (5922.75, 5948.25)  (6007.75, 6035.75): -0.41 angstrom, 0.598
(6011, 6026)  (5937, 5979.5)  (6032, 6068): 0.85 angstrom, 0.615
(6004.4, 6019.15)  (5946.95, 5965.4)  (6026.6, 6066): 0.72 angstrom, 0.612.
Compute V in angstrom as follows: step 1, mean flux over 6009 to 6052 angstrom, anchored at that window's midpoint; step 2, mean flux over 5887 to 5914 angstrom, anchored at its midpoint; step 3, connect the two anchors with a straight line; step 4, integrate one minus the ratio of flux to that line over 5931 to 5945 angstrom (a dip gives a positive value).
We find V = -1.4 angstrom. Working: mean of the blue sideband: 0.534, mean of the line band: 0.61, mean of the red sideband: 0.602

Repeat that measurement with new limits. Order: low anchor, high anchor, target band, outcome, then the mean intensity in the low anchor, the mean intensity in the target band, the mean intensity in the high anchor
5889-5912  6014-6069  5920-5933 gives -1.2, 0.531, 0.596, 0.609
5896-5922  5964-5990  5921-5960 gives -1.4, 0.569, 0.604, 0.599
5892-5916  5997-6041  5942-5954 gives -0.5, 0.553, 0.594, 0.595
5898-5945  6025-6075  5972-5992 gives 0.2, 0.589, 0.595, 0.616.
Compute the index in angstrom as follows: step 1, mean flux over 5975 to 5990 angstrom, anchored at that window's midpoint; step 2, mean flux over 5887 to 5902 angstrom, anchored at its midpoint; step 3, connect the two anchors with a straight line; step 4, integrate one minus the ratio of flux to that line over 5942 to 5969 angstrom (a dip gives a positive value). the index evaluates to -2.1 angstrom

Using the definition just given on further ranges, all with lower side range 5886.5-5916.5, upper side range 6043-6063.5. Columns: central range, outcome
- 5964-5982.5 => -1.06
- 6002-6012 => 0.16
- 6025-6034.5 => -0.07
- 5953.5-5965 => -1.02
